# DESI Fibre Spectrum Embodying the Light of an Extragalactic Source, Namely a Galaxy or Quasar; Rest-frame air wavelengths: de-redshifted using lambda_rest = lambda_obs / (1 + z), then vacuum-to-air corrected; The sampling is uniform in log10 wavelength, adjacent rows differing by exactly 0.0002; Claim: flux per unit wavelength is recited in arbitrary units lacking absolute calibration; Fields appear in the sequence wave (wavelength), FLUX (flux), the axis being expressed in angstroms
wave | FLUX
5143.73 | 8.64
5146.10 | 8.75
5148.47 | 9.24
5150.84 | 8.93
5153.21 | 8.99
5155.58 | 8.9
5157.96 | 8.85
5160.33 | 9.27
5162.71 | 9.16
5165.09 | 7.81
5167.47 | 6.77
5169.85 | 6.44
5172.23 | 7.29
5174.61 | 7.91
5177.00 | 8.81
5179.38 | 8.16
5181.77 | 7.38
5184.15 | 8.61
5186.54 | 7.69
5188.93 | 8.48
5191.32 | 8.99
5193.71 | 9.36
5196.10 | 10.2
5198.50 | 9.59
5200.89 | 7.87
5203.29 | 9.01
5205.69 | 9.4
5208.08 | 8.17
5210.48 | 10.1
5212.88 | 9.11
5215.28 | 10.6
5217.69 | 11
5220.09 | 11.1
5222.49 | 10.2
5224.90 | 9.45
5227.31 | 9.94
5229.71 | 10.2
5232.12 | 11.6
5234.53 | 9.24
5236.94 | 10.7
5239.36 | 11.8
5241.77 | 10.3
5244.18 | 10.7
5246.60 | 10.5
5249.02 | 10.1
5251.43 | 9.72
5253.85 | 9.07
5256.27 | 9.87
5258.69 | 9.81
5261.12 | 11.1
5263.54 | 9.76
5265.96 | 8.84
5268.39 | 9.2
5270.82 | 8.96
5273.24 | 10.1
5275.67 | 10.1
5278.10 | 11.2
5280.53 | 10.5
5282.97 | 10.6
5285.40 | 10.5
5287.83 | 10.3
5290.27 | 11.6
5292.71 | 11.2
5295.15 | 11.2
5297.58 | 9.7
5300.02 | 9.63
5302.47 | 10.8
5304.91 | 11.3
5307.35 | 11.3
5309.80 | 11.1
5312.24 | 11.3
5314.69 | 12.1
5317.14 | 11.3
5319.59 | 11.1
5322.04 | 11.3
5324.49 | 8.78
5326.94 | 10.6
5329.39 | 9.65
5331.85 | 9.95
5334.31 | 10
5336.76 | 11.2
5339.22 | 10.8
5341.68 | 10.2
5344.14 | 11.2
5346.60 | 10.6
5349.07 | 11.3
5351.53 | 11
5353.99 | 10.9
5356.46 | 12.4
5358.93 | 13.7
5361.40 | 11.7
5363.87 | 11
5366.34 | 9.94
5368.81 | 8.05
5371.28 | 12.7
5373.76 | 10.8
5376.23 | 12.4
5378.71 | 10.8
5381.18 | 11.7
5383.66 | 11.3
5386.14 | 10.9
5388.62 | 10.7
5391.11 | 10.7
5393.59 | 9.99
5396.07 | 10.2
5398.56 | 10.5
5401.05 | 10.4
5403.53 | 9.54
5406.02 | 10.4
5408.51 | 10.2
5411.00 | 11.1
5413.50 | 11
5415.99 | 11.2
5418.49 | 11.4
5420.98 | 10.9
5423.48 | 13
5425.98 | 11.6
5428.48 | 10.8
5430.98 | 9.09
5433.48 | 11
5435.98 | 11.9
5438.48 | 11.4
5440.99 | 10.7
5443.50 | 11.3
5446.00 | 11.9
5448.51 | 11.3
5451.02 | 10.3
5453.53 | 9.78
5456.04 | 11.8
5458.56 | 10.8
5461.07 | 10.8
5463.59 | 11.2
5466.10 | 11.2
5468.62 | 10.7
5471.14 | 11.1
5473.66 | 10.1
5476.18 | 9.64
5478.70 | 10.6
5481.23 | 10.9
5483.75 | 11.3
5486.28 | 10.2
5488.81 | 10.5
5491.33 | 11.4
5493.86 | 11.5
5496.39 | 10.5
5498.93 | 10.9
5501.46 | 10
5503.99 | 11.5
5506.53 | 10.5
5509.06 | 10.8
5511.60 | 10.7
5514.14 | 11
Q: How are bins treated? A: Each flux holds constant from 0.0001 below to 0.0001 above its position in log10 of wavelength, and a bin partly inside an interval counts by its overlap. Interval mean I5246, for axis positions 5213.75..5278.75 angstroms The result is 10.2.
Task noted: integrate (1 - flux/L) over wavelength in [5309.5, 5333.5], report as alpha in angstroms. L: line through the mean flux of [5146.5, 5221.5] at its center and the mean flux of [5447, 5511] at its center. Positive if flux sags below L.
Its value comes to -2.4 angstroms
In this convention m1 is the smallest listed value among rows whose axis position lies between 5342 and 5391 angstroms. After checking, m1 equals 8.05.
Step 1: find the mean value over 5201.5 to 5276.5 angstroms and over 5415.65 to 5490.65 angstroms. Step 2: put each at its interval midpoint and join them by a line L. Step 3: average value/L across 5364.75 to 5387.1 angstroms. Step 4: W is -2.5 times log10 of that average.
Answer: -0.037 mag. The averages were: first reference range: 9.97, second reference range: 10.9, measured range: 11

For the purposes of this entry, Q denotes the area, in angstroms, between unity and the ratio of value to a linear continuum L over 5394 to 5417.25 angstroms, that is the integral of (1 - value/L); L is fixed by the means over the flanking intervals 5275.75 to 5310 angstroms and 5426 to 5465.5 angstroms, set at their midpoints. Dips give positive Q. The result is 0.9 angstroms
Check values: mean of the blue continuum 10.7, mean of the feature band 10.5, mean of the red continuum 11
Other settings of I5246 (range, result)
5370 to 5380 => 11.7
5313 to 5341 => 10.6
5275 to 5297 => 10.8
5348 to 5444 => 11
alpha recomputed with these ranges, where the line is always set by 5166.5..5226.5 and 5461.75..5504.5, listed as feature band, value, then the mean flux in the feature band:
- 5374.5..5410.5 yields -1.9 angstroms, 10.7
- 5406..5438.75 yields -2.3 angstroms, 11.1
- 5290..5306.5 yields -2.1 angstroms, 10.7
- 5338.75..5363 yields -3.7 angstroms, 11.4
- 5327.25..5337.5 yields -0.4 angstroms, 10.2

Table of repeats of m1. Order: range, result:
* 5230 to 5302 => 8.84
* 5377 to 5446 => 9.09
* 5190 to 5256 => 7.87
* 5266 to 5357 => 8.78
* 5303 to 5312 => 11.1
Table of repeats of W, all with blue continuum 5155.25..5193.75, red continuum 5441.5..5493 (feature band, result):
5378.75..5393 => -0.09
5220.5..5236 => -0.17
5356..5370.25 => -0.12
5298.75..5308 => -0.15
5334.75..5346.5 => -0.12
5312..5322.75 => -0.20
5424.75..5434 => -0.01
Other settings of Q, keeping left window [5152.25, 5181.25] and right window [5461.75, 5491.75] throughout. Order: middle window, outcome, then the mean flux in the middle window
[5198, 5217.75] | -1.9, 9.33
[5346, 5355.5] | -1.3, 11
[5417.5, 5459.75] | -2.9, 11.1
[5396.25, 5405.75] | -0.1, 10.2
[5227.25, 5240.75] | -3.0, 10.6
